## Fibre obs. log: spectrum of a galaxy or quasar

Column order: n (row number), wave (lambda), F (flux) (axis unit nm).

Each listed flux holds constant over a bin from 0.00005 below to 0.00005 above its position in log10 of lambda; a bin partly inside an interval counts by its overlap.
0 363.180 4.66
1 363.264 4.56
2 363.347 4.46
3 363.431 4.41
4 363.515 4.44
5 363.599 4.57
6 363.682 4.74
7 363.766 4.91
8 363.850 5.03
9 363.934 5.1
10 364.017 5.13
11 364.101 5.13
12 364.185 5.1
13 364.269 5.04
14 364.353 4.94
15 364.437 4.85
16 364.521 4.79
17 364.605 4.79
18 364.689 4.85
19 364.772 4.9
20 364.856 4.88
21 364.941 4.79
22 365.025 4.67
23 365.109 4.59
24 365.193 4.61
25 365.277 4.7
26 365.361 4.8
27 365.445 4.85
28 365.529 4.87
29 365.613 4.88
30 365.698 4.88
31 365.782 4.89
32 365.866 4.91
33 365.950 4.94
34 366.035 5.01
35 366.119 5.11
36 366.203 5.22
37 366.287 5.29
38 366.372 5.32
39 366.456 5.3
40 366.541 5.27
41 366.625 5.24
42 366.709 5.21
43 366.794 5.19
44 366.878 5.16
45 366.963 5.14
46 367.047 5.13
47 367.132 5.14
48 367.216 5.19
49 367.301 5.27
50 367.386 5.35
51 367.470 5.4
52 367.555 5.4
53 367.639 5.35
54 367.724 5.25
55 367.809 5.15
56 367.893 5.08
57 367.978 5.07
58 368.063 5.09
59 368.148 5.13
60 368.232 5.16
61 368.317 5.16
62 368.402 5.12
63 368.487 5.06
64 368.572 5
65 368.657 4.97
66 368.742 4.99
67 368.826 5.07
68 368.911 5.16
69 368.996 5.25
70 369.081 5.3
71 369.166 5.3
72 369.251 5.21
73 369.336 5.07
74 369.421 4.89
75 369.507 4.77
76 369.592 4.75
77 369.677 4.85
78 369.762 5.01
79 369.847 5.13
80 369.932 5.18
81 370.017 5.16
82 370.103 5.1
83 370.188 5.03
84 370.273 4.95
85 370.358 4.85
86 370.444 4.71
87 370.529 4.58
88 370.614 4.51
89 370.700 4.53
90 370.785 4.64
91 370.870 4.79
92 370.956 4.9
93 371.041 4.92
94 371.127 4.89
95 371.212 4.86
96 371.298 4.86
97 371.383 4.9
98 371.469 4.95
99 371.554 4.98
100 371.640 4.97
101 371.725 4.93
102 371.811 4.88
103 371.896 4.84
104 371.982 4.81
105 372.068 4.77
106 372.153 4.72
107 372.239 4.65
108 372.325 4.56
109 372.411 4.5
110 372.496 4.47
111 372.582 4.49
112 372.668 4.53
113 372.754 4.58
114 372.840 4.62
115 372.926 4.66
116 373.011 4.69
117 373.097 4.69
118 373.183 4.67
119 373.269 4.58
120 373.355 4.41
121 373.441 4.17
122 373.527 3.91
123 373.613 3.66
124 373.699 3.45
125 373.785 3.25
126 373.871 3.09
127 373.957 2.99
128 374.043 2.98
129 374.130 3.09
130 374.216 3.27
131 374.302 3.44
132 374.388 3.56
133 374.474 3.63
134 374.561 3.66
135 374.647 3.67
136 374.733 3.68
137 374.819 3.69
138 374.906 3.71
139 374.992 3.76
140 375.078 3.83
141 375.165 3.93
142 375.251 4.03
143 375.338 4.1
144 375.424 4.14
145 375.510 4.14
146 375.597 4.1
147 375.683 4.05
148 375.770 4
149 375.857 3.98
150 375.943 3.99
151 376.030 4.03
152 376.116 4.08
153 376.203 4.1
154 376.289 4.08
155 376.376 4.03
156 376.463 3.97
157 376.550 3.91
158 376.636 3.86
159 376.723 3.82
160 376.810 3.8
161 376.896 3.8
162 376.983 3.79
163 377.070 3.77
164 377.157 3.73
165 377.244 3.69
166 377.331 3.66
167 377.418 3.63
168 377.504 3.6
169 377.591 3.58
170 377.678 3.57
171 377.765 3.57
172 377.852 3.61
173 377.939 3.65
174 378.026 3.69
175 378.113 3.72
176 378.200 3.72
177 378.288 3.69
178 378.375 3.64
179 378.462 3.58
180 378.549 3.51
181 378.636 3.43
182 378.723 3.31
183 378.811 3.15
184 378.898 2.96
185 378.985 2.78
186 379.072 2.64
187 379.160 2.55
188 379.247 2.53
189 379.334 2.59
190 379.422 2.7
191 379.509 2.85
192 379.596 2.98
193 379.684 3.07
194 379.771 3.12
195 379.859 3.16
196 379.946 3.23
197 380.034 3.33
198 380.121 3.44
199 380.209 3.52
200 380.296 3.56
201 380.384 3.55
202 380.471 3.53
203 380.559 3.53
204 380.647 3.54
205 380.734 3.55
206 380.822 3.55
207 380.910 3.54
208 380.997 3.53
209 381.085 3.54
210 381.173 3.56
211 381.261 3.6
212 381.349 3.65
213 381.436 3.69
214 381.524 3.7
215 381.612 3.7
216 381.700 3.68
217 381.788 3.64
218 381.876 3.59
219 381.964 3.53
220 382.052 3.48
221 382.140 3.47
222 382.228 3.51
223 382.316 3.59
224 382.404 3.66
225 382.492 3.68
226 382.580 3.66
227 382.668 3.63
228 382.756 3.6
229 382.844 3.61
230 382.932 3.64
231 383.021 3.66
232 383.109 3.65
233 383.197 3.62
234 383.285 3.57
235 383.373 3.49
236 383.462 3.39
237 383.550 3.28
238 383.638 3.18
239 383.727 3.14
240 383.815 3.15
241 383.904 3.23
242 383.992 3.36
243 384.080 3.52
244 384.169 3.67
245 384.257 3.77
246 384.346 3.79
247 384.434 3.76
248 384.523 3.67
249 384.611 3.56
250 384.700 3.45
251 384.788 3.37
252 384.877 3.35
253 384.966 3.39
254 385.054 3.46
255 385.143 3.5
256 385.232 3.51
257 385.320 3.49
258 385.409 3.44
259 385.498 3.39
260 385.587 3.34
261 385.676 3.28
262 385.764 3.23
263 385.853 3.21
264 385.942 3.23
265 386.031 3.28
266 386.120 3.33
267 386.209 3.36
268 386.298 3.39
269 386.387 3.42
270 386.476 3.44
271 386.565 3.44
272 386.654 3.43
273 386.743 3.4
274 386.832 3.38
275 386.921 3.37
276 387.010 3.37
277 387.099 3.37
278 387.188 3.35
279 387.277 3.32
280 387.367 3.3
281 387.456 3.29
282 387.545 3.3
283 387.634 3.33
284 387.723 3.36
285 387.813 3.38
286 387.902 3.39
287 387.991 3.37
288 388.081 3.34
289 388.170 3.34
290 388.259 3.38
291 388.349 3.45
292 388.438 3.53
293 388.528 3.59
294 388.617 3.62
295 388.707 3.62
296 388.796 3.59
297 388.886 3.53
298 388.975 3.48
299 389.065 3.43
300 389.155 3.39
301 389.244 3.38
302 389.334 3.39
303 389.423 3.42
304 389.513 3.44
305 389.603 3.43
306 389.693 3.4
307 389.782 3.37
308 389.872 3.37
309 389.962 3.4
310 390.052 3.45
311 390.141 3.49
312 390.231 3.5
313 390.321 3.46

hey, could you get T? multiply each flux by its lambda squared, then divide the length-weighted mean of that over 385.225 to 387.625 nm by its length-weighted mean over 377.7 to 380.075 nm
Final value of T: 1.09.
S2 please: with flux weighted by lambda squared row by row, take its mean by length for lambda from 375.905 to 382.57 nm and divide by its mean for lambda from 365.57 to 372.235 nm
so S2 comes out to 0.7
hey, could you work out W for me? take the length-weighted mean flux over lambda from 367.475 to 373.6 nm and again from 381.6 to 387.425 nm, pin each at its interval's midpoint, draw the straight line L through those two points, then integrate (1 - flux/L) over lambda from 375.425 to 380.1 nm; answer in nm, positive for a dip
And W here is 0.69 nm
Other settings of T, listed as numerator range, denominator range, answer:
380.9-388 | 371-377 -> 0.88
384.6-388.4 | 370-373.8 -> 0.79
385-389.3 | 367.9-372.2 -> 0.75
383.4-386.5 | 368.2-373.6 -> 0.76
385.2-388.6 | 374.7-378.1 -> 0.93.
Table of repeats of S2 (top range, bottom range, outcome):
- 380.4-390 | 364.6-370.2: 0.75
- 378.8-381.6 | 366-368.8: 0.68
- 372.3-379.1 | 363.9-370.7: 0.79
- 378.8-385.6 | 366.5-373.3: 0.74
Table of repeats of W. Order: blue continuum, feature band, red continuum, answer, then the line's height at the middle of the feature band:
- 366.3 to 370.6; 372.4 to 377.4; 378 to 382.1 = 0.25 nm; 4.14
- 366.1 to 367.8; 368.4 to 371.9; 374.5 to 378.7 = -0.13 nm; 4.77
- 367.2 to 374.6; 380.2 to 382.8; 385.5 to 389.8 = 0.19 nm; 3.86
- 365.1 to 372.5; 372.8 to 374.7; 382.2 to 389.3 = 0.30 nm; 4.54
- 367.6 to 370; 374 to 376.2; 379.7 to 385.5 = 0.29 nm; 4.37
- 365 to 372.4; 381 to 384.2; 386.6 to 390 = 0.28 nm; 3.87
